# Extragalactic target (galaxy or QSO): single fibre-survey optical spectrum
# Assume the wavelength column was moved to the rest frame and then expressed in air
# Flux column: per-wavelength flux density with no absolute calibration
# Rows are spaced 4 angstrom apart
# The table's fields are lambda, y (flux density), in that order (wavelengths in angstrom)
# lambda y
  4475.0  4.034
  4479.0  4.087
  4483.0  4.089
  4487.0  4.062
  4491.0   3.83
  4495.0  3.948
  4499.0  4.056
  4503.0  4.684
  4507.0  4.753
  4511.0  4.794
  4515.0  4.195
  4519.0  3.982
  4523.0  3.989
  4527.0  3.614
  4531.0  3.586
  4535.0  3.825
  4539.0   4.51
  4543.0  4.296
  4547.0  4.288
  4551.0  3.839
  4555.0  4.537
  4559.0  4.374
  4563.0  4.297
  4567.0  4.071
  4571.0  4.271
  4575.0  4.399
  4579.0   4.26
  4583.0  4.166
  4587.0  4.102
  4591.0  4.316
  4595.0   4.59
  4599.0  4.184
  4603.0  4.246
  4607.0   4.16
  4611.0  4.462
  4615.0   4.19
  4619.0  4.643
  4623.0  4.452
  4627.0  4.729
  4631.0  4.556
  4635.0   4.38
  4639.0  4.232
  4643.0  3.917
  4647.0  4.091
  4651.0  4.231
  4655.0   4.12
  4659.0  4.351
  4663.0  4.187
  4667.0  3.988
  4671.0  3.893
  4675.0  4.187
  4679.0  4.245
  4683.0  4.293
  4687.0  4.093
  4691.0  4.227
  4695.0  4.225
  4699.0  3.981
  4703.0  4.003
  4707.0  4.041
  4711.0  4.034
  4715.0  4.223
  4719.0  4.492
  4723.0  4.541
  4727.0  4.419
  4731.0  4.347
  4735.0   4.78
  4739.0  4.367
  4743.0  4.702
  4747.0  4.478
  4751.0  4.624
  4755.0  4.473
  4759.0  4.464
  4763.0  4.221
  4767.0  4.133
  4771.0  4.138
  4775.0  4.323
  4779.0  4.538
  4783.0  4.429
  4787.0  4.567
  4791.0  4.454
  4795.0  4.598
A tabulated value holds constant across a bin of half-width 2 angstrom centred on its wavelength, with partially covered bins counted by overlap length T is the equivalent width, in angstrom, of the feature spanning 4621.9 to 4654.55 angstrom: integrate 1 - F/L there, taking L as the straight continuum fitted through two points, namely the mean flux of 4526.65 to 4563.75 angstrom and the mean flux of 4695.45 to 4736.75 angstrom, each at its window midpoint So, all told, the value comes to -0.8 angstrom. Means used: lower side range 4.13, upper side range 4.28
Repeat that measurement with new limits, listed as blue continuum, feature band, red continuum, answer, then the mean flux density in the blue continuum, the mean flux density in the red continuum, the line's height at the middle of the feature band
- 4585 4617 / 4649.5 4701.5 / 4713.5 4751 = 2.9 angstrom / 4.28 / 4.49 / 4.4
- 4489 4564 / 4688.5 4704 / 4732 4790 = 0.9 angstrom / 4.18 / 4.44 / 4.37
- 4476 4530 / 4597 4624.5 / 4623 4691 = -0.8 angstrom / 4.15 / 4.23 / 4.2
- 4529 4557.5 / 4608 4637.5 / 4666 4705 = -2.5 angstrom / 4.13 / 4.12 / 4.12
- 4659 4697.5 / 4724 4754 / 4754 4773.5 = -2.0 angstrom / 4.16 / 4.28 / 4.24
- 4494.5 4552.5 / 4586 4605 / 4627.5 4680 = -0.5 angstrom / 4.17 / 4.2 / 4.18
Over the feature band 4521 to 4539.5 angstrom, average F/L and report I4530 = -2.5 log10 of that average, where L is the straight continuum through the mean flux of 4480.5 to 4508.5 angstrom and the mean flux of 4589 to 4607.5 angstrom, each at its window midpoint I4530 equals 0.10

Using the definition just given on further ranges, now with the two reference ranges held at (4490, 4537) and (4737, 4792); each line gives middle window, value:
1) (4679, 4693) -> 0.029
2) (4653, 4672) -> 0.045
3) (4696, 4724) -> 0.045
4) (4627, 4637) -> -0.065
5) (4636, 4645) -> 0.041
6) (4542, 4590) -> -0.017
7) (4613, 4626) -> -0.052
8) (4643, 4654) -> 0.043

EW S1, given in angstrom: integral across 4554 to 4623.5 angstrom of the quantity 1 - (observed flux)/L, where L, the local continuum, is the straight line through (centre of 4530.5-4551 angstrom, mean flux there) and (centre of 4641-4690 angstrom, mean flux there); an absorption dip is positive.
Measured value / -3.2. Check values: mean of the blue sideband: 4.11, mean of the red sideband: 4.13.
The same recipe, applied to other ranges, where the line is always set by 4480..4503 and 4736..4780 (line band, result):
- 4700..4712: 0.9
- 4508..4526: -0.6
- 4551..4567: -0.5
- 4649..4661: 0.1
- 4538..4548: -0.6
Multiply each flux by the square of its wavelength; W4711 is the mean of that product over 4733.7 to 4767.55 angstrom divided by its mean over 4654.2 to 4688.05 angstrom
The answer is 1.1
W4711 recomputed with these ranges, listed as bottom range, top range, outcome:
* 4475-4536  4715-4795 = 1.21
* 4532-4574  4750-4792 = 1.14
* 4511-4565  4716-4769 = 1.18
